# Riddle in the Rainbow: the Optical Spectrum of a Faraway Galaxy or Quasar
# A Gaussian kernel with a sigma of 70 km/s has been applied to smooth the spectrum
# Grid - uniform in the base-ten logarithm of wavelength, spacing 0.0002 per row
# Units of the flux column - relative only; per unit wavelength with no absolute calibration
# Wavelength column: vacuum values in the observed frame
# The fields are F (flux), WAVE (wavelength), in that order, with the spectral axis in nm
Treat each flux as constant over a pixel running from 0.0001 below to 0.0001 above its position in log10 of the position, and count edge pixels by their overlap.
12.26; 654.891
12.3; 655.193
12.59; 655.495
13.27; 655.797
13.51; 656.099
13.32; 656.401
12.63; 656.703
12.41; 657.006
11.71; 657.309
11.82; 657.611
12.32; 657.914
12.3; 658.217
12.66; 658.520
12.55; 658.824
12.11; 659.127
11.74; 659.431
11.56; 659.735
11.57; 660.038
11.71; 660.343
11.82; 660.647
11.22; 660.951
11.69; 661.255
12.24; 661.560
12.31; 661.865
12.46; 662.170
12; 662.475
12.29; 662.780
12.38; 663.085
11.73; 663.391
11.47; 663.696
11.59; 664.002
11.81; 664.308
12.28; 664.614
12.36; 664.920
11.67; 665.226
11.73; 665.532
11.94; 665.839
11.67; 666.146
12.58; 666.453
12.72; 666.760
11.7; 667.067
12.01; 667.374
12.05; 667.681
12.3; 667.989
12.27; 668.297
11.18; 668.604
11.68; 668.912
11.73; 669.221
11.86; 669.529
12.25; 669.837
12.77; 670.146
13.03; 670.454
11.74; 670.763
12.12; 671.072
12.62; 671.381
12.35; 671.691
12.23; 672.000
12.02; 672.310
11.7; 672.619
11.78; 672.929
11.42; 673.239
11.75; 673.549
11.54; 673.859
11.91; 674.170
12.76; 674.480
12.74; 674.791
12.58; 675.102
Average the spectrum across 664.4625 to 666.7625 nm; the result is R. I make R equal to 12.1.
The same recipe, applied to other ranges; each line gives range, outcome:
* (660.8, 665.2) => 12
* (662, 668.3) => 12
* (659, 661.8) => 11.8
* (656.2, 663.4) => 12.1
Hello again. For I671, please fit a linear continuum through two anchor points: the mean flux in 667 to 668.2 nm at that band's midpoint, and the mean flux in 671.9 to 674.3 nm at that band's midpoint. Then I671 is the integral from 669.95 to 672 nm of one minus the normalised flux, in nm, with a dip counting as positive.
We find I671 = -0.09 nm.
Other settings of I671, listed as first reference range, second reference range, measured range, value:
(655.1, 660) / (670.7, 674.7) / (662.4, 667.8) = 0.09 nm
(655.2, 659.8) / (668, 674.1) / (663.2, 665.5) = 0.07 nm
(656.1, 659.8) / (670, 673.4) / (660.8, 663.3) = 0.04 nm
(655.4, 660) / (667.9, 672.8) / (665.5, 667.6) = 0.02 nm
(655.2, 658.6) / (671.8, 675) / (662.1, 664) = 0.06 nm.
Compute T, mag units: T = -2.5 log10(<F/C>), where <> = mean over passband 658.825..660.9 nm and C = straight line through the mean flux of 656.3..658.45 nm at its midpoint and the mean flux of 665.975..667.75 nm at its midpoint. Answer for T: 0.05 mag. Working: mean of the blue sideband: 12.3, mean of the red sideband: 12.1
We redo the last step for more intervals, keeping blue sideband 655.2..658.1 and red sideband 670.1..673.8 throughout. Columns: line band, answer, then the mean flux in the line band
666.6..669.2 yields 0.023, 12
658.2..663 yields 0.041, 12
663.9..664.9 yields 0.033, 12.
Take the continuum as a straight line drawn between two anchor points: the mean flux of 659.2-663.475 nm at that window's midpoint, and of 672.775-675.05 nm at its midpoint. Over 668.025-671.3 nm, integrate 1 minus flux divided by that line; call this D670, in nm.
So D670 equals -0.03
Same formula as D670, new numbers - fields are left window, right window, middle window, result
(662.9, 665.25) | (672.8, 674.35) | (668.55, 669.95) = 0.005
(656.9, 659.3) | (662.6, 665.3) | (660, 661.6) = 0.056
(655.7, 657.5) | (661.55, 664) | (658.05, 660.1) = 0.066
